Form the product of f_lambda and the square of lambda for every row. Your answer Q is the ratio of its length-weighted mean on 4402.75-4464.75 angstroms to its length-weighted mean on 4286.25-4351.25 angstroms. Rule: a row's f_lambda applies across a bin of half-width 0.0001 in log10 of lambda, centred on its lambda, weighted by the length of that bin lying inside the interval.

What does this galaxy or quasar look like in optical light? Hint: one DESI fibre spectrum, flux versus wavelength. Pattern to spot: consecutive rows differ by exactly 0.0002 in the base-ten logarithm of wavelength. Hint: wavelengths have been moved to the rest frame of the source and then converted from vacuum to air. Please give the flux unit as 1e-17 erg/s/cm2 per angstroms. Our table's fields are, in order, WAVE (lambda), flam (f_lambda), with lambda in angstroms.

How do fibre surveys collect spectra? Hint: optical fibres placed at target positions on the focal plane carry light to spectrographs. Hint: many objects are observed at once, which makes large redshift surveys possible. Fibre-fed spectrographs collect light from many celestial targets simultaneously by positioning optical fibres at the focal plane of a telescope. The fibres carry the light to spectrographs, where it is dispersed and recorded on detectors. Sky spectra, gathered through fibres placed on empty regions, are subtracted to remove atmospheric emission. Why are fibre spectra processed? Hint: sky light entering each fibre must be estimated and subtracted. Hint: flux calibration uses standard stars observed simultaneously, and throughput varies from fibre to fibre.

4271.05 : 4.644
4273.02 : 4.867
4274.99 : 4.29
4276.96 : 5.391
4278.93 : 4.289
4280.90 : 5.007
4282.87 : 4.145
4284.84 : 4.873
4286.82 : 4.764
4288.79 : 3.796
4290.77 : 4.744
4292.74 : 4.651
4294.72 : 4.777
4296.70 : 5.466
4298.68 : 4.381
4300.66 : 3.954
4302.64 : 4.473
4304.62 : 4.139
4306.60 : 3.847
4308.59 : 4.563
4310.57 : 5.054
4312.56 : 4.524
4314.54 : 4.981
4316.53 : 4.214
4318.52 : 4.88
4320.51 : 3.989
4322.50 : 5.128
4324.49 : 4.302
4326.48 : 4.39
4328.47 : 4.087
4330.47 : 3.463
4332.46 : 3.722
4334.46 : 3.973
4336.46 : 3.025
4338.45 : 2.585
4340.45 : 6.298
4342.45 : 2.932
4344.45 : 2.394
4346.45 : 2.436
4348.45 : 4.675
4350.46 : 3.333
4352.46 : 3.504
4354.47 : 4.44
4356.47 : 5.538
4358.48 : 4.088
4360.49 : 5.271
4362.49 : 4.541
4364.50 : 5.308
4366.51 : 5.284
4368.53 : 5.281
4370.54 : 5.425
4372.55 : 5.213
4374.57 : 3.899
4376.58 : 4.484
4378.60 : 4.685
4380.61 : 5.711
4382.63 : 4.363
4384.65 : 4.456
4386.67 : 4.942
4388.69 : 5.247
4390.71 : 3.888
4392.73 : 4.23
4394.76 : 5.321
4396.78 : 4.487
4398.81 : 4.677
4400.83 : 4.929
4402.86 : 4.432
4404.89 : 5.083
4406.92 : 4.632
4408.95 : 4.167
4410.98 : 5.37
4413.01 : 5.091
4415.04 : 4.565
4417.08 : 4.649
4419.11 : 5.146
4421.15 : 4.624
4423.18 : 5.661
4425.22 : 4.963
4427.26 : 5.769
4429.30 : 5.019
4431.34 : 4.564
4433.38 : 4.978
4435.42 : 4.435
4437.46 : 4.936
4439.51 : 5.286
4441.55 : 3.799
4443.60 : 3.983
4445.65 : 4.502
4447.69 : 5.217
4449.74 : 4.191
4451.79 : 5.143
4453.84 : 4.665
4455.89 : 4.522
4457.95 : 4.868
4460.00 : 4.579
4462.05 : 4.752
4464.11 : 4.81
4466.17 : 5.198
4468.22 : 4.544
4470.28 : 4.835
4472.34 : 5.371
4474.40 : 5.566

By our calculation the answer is 1.21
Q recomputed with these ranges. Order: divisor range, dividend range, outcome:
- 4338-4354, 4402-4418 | 1.37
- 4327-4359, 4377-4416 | 1.29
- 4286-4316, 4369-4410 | 1.08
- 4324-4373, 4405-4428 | 1.22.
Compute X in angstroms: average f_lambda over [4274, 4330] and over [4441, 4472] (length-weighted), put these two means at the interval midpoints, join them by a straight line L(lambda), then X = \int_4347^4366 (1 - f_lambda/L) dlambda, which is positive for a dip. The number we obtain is 0.4 angstroms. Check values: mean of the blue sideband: 4.53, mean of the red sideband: 4.67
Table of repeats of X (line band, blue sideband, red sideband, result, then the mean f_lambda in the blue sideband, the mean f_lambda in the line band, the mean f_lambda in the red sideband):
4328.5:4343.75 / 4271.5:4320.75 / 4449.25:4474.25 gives 3.0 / 4.57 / 3.71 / 4.83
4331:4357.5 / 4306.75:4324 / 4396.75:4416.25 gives 5.2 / 4.61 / 3.75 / 4.75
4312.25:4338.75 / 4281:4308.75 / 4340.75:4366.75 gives 1.2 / 4.48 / 4.12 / 4.16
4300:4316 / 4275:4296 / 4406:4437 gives 0.8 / 4.64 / 4.45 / 4.91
